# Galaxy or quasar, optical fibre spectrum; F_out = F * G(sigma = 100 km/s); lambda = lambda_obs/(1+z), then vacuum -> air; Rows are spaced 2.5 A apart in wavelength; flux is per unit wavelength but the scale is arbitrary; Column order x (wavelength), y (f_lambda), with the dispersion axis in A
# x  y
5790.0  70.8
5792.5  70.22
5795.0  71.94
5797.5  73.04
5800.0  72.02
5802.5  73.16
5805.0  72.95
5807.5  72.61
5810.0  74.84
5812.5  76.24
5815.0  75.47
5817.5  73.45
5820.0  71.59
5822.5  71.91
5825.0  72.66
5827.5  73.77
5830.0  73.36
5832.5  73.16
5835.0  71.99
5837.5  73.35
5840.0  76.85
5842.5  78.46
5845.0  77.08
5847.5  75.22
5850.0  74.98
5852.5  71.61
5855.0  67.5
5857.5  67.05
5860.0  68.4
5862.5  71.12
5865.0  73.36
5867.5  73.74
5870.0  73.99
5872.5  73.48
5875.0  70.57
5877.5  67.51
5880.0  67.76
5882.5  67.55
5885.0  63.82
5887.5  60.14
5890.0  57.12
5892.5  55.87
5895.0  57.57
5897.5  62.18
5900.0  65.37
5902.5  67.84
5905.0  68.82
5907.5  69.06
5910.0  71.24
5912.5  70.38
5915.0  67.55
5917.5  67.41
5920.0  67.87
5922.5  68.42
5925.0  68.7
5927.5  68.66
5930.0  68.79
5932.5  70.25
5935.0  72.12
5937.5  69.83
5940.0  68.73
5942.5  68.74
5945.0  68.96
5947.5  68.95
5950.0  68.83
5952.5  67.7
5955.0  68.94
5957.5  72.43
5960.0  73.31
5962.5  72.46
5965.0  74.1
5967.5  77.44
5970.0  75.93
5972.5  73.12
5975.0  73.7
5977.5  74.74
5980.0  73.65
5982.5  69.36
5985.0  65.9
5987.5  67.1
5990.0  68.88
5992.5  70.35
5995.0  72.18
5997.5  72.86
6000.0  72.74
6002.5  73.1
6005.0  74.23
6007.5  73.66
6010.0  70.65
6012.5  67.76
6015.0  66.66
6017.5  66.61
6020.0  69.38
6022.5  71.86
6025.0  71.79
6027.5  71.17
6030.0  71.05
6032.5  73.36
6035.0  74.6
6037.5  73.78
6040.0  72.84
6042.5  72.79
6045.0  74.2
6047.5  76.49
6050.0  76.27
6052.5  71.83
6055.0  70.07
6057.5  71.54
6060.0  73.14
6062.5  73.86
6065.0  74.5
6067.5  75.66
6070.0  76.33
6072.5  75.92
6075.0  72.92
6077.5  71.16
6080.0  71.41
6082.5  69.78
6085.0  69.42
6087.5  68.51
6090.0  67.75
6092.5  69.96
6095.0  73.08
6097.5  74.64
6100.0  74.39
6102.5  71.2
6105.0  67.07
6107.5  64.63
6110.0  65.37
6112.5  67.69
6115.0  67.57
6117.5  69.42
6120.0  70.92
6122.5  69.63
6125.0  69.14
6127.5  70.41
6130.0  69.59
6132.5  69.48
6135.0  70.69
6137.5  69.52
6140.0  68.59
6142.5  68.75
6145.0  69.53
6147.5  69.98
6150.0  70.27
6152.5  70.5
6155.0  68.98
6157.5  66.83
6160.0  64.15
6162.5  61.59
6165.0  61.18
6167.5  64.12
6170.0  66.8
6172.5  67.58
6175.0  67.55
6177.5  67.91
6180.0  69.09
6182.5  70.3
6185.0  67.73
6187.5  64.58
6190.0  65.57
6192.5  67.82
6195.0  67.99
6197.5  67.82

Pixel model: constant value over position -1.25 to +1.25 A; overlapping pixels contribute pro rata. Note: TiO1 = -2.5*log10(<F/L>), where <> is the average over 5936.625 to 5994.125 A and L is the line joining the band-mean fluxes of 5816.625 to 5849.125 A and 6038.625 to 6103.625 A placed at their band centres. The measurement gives 0.03 mag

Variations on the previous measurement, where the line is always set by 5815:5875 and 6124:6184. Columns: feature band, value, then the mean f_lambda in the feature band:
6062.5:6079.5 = -0.07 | 74.2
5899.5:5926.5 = 0.05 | 68.5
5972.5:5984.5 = -0.02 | 72.5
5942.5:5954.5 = 0.04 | 68.6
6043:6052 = -0.08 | 75.1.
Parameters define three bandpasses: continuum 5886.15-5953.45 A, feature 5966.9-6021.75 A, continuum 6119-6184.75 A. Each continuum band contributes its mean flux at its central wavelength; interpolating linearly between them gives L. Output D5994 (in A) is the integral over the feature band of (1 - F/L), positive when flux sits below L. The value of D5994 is -3.2 A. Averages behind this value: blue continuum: 66.9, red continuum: 68.2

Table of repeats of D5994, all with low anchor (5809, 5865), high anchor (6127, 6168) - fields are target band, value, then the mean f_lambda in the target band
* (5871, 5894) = 2.4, 64.9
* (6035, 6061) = -1.4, 73.4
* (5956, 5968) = -0.4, 73.6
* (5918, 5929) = 0.5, 68.4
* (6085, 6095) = -0.1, 69.4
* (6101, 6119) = 0.2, 67.7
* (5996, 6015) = -0.4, 71.8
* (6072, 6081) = -0.5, 72.6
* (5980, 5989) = 0.3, 68.4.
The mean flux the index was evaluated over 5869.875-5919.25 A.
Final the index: 66.1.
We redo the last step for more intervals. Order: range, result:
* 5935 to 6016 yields 71.2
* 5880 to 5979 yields 68.6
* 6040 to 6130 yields 71.4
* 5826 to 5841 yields 73.7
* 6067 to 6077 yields 74.9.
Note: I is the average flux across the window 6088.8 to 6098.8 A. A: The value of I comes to 71.4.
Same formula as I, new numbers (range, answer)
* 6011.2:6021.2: 67.6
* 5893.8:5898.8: 60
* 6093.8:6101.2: 74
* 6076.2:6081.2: 71.3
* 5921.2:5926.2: 68.6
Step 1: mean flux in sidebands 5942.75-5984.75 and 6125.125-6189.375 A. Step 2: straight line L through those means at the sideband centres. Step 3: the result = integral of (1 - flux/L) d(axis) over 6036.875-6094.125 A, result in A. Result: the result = -2.3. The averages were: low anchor 71.9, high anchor 67.8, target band 72.6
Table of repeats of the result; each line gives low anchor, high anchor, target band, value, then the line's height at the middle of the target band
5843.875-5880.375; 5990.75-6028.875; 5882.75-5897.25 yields 2.39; 71.5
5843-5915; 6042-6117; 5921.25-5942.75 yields -0.06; 69.2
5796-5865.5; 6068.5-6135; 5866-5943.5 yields 5.22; 72.3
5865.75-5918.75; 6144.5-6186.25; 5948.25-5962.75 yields -0.78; 66.8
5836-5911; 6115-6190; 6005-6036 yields -1.06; 68.5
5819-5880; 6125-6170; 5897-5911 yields 0.79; 71.7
